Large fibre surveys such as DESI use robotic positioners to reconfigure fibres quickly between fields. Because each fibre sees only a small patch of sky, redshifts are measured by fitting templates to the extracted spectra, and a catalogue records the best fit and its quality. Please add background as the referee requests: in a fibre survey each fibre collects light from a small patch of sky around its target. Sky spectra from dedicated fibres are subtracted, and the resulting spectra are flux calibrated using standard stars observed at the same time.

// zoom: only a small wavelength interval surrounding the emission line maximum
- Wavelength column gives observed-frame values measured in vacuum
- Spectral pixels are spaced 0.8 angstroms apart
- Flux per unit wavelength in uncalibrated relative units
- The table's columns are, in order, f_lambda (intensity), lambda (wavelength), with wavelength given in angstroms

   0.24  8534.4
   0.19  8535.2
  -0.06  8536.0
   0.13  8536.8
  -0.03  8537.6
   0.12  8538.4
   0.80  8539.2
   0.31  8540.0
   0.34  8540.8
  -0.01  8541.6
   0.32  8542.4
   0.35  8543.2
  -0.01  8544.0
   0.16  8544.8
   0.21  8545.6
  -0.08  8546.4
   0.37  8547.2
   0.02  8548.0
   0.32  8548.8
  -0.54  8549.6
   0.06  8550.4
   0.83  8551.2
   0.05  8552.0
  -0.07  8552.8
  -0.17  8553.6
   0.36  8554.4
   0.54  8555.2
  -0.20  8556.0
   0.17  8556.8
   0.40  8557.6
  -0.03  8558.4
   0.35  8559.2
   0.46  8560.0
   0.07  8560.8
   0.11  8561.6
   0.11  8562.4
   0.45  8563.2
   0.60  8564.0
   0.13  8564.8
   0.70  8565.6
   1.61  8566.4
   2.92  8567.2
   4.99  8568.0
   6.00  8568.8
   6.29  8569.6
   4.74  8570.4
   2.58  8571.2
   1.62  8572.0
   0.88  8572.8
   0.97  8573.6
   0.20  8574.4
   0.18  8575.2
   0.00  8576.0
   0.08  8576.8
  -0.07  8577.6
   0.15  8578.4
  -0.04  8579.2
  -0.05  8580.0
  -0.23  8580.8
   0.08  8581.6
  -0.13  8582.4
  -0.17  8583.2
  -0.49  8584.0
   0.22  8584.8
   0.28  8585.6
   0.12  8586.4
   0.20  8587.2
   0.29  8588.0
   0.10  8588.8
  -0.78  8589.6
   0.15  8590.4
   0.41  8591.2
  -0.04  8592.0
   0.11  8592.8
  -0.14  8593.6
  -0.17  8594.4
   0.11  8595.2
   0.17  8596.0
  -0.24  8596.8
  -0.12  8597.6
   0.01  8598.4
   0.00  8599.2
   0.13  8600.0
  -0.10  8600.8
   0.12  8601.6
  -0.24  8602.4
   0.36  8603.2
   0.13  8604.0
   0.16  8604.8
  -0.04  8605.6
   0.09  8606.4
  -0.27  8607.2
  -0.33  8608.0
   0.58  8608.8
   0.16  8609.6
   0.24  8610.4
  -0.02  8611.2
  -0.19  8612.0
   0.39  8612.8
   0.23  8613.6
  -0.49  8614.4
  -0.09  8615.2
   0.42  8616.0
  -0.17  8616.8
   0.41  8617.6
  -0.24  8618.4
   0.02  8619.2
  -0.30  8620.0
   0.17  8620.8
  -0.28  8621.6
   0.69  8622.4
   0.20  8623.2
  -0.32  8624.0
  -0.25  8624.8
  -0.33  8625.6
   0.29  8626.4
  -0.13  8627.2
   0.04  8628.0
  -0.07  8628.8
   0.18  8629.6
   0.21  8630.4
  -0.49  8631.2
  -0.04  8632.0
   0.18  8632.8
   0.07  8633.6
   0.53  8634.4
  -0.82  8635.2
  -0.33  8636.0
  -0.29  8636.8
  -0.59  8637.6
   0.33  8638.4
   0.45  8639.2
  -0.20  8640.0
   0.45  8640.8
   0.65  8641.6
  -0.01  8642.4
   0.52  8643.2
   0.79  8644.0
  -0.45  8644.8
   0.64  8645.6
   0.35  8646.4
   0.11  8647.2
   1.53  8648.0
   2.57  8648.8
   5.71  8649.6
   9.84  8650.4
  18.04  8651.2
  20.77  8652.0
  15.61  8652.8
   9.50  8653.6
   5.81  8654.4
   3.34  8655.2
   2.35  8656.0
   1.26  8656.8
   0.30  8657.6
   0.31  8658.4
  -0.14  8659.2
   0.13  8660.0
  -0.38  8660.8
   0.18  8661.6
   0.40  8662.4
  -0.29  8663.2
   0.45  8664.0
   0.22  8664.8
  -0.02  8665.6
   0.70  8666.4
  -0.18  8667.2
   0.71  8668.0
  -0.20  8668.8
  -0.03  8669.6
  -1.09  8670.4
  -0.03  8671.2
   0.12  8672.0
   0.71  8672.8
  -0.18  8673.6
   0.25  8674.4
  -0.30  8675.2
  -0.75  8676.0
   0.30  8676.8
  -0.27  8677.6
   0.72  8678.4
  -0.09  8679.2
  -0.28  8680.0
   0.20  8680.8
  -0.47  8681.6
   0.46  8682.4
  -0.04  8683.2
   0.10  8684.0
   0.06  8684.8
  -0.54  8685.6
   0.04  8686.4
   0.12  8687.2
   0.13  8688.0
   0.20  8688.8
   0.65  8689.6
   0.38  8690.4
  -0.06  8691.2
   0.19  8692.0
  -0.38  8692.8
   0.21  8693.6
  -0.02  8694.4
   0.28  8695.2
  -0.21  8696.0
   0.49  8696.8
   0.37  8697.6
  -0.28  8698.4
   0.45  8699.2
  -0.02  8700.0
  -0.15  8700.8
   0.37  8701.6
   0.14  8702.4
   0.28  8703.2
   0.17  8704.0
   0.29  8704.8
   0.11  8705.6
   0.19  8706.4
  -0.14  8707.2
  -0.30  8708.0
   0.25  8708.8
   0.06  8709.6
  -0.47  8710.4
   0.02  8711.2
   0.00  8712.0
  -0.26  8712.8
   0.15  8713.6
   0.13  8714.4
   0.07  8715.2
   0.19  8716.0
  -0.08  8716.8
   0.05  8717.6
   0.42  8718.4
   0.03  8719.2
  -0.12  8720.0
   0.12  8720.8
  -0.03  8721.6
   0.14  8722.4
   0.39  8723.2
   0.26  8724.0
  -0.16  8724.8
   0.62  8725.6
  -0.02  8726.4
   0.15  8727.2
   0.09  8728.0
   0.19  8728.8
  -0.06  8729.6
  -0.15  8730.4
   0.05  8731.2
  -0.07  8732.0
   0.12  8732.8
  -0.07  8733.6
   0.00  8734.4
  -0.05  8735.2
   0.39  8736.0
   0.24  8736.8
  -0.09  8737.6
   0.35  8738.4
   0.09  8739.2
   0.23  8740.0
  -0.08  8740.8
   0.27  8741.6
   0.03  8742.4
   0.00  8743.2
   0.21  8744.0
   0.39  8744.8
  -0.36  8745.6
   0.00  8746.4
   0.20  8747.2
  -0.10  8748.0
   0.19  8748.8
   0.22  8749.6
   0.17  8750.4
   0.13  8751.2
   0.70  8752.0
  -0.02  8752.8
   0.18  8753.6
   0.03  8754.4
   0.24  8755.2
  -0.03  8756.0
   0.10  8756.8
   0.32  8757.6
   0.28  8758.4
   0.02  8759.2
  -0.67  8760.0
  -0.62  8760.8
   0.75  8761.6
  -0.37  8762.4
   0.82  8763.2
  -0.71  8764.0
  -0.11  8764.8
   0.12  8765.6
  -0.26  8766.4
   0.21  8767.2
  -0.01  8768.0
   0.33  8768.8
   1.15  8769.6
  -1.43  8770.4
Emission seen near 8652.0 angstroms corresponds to [O III]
